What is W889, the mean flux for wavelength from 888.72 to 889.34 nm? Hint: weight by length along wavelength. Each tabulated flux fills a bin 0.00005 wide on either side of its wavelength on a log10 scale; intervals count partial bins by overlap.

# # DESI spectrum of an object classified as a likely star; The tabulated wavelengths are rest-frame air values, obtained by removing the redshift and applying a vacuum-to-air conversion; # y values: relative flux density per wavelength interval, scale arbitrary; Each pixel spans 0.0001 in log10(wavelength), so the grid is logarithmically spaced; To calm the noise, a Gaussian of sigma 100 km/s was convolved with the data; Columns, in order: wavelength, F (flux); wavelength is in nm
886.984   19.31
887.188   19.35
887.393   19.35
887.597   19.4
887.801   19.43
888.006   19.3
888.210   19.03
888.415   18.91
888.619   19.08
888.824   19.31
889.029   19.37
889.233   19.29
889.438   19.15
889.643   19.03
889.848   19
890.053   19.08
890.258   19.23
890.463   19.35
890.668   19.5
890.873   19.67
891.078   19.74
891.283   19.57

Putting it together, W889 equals 19.3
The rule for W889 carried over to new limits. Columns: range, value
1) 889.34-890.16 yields 19.1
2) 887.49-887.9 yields 19.4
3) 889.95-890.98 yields 19.4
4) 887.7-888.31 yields 19.3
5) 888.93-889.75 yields 19.2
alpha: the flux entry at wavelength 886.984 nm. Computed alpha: 19.31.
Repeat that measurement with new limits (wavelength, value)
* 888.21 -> 19.03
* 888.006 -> 19.3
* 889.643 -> 19.03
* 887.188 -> 19.35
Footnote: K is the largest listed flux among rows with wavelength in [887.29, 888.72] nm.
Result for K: 19.43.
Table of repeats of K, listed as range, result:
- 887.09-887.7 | 19.4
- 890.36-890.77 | 19.5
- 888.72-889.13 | 19.37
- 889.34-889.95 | 19.15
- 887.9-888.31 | 19.3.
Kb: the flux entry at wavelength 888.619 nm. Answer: 19.08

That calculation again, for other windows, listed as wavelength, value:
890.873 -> 19.67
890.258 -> 19.23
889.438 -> 19.15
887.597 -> 19.4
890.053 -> 19.08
